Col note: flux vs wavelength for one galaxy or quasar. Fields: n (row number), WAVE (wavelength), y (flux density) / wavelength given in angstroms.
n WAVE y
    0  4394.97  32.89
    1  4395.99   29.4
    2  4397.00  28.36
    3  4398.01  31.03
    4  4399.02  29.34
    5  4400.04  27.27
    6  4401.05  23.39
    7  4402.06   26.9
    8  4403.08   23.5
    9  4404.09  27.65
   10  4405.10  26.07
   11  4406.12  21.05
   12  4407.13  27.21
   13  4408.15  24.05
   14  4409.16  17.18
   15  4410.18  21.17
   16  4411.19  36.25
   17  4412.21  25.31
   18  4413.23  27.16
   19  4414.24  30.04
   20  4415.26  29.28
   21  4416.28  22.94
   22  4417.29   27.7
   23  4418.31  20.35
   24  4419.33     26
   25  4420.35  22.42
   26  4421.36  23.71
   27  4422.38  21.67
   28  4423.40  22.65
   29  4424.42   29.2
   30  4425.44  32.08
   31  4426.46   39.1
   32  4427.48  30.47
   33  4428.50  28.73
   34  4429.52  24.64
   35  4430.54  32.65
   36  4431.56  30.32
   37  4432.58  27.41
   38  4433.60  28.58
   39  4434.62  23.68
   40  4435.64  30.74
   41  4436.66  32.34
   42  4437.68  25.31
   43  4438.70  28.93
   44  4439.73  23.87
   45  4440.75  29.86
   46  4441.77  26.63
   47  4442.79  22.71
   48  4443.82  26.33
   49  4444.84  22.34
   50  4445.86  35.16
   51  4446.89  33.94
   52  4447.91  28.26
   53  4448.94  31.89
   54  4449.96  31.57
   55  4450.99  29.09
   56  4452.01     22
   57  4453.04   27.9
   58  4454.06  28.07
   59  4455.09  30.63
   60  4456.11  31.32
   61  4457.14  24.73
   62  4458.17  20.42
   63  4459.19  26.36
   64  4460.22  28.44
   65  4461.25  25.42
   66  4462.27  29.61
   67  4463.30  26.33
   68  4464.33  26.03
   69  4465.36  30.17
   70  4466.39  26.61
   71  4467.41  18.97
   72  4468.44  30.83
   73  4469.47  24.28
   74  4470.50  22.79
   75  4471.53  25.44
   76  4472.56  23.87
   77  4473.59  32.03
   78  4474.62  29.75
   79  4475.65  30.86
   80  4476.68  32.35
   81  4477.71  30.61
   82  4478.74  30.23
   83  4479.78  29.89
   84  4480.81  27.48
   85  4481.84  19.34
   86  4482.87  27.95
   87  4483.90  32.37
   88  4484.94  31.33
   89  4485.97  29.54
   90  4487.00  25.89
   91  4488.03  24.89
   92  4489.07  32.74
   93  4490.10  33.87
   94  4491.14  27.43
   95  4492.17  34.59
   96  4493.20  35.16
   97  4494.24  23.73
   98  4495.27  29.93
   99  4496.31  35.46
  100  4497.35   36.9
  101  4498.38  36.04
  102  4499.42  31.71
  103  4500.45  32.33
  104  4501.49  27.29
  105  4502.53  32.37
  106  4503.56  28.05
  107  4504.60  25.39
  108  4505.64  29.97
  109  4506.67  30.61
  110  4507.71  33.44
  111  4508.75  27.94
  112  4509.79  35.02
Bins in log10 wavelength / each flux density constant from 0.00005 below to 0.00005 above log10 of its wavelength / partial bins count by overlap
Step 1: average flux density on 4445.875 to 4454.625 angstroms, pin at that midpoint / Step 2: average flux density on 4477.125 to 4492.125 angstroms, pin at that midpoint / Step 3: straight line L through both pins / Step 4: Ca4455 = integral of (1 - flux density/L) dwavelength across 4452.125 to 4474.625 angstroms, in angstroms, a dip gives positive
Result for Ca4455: 2.0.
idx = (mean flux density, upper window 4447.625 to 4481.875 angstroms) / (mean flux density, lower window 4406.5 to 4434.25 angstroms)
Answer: 1.02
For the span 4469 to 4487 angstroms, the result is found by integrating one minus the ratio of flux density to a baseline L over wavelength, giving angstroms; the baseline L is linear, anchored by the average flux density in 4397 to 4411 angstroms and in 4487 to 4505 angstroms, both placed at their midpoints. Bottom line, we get 1.0 angstroms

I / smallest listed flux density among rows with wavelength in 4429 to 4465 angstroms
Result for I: 20.42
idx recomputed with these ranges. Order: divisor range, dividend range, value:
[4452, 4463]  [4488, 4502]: 1.18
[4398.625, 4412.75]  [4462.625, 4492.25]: 1.11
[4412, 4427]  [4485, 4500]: 1.17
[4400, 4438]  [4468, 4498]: 1.10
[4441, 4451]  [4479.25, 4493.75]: 1.02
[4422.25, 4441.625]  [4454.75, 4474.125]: 0.93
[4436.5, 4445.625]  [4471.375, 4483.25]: 1.07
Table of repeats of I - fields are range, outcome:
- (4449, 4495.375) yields 18.97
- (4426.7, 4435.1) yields 23.68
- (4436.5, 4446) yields 22.34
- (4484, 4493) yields 24.89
